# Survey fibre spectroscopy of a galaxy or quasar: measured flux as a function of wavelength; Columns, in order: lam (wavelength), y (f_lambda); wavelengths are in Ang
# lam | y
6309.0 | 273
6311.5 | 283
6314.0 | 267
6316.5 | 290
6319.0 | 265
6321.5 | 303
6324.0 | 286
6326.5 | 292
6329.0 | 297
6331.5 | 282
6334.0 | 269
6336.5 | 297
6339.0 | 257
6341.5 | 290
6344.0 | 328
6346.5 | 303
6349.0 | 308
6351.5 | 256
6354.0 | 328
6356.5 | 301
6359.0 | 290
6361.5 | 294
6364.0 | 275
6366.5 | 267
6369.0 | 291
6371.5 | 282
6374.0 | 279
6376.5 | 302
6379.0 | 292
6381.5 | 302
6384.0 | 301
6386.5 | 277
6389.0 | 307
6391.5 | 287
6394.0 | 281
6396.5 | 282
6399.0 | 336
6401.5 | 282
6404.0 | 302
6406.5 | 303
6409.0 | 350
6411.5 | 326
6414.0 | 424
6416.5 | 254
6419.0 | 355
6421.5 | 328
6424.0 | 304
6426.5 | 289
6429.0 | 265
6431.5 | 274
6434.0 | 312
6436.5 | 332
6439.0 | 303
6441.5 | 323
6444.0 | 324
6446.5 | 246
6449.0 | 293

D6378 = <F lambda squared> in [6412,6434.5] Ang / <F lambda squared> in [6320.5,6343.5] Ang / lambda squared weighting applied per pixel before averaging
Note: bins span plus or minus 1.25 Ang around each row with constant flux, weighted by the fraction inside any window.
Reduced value 1.12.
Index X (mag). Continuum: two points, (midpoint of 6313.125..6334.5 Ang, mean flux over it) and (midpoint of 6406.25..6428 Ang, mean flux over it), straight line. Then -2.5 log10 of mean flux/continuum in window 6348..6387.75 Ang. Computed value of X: 0.05 mag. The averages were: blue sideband 284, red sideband 326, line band 290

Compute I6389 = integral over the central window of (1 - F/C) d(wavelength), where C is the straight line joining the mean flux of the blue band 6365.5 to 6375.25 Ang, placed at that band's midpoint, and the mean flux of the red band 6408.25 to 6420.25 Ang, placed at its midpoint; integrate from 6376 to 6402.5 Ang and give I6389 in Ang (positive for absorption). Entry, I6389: 0.9 Ang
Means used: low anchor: 280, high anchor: 341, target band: 295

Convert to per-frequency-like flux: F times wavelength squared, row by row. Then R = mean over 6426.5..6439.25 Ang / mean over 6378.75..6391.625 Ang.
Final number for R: 1.02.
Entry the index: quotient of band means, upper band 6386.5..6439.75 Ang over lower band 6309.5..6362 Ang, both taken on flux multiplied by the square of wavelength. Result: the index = 1.1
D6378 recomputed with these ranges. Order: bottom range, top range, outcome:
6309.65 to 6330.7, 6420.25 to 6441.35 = 1.10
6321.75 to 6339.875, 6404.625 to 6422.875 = 1.20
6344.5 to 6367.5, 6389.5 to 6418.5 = 1.08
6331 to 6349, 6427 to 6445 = 1.08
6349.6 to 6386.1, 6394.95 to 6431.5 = 1.09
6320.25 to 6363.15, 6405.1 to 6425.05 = 1.16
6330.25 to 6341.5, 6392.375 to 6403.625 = 1.08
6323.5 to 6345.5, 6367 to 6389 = 1.02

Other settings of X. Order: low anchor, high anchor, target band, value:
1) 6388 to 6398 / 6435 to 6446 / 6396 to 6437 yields -0.04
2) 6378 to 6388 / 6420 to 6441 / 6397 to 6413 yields -0.07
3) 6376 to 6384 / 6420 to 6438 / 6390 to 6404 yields 0.02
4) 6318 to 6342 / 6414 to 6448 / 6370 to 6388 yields 0.01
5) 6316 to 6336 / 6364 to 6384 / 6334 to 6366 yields -0.02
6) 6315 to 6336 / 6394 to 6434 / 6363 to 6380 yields 0.05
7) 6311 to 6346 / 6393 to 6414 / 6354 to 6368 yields 0.03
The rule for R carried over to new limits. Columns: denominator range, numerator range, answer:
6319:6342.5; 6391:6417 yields 1.13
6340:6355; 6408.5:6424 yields 1.14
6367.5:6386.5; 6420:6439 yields 1.05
